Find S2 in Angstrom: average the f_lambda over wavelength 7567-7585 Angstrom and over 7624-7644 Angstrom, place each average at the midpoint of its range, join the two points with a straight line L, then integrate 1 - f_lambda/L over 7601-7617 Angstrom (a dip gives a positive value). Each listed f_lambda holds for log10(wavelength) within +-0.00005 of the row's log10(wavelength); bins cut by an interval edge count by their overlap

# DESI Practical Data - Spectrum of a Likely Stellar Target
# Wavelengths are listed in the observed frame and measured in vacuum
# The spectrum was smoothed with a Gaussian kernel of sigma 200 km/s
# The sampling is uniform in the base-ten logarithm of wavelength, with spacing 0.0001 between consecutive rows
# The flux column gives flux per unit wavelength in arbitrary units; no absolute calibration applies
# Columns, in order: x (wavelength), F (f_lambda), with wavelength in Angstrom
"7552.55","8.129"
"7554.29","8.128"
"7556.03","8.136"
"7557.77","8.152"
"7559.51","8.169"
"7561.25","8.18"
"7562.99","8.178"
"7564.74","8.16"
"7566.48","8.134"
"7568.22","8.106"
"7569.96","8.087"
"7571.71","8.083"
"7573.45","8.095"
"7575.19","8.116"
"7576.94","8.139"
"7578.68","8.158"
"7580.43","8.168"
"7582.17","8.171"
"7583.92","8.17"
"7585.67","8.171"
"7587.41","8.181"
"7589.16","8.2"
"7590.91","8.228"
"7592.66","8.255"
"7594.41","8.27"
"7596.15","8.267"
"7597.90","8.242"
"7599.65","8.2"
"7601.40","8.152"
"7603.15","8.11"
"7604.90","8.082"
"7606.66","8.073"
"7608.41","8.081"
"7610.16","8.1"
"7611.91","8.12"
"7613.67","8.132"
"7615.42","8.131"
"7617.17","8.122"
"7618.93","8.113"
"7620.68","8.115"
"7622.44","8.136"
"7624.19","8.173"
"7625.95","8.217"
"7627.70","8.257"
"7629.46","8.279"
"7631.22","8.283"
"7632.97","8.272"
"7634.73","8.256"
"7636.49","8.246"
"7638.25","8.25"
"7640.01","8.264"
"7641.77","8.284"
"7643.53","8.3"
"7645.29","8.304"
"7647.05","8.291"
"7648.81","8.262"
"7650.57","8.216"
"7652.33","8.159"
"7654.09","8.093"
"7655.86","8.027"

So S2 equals 0.2 Angstrom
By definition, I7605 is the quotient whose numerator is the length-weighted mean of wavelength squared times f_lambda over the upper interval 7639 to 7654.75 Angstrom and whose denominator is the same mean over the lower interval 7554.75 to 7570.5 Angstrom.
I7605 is 1.03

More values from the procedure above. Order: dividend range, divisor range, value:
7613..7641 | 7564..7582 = 1.02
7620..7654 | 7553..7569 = 1.03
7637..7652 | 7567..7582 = 1.04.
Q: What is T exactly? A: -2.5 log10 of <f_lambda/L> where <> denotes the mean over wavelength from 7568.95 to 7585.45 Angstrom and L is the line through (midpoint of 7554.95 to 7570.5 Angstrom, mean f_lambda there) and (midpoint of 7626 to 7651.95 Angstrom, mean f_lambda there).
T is 0.005 mag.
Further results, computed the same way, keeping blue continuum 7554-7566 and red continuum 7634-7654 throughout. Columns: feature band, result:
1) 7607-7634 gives 0.01 mag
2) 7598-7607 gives 0.01 mag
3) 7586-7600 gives -0.01 mag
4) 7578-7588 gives 0.00 mag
